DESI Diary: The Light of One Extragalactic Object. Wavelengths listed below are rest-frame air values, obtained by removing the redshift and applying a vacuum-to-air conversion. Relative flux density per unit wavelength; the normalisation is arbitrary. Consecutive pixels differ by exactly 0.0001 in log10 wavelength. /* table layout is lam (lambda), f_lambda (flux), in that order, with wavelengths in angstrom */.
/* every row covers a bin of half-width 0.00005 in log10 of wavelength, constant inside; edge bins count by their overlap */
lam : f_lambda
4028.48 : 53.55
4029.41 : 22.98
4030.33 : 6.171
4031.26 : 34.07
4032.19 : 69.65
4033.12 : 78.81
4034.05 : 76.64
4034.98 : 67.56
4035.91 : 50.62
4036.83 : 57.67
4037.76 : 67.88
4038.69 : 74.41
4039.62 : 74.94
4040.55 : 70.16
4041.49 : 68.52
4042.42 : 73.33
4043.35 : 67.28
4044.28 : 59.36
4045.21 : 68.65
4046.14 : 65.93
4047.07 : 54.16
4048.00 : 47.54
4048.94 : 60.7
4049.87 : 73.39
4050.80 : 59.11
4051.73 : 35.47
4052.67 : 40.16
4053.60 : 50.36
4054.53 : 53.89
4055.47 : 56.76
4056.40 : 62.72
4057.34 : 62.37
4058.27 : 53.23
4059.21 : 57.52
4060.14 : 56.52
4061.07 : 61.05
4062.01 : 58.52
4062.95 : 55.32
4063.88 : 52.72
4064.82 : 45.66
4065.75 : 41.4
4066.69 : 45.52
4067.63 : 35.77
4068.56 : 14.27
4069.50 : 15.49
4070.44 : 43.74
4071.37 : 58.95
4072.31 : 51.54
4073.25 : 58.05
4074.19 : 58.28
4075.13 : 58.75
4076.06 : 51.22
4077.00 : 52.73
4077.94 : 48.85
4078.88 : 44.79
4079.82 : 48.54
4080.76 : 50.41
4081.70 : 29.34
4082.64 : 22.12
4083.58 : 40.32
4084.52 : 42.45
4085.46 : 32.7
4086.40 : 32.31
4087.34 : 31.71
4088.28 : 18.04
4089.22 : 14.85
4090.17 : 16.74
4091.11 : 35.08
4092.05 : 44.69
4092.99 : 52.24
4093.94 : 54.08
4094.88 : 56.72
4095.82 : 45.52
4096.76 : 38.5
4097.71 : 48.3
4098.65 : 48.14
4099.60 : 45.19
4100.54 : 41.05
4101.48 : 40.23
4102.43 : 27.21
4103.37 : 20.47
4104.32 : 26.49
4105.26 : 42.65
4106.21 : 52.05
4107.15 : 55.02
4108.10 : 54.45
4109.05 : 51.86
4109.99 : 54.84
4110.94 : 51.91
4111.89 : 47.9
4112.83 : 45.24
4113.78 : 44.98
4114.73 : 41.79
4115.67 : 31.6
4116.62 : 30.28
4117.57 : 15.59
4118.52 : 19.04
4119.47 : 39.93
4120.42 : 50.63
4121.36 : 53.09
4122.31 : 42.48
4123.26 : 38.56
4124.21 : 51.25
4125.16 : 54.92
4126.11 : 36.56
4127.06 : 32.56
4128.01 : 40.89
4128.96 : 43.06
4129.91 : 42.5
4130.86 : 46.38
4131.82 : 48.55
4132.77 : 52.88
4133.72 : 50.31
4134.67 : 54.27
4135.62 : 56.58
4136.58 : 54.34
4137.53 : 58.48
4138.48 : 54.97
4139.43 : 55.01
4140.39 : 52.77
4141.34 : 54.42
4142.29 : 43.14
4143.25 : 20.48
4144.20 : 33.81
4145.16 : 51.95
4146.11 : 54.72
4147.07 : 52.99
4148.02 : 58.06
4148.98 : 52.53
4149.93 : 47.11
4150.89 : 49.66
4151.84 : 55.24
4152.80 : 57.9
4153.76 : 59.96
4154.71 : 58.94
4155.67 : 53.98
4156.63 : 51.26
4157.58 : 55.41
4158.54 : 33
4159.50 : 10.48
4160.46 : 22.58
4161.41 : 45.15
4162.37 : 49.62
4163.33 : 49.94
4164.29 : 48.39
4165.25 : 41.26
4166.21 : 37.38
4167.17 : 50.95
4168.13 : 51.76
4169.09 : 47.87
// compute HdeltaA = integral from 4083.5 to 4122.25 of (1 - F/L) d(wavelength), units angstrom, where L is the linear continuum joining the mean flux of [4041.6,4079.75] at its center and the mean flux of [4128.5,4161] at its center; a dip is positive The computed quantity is 8.2 angstrom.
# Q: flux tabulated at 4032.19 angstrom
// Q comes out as 69.65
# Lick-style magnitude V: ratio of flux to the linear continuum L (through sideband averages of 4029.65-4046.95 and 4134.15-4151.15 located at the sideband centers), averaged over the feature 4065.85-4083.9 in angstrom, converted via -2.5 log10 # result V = 0.310 mag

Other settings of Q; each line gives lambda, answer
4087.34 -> 31.71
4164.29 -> 48.39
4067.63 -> 35.77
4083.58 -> 40.32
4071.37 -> 58.95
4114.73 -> 41.79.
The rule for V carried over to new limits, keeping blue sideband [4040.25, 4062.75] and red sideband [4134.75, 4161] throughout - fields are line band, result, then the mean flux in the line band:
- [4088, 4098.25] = 0.36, 39.1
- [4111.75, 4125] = 0.29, 39.6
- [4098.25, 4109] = 0.27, 41.5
